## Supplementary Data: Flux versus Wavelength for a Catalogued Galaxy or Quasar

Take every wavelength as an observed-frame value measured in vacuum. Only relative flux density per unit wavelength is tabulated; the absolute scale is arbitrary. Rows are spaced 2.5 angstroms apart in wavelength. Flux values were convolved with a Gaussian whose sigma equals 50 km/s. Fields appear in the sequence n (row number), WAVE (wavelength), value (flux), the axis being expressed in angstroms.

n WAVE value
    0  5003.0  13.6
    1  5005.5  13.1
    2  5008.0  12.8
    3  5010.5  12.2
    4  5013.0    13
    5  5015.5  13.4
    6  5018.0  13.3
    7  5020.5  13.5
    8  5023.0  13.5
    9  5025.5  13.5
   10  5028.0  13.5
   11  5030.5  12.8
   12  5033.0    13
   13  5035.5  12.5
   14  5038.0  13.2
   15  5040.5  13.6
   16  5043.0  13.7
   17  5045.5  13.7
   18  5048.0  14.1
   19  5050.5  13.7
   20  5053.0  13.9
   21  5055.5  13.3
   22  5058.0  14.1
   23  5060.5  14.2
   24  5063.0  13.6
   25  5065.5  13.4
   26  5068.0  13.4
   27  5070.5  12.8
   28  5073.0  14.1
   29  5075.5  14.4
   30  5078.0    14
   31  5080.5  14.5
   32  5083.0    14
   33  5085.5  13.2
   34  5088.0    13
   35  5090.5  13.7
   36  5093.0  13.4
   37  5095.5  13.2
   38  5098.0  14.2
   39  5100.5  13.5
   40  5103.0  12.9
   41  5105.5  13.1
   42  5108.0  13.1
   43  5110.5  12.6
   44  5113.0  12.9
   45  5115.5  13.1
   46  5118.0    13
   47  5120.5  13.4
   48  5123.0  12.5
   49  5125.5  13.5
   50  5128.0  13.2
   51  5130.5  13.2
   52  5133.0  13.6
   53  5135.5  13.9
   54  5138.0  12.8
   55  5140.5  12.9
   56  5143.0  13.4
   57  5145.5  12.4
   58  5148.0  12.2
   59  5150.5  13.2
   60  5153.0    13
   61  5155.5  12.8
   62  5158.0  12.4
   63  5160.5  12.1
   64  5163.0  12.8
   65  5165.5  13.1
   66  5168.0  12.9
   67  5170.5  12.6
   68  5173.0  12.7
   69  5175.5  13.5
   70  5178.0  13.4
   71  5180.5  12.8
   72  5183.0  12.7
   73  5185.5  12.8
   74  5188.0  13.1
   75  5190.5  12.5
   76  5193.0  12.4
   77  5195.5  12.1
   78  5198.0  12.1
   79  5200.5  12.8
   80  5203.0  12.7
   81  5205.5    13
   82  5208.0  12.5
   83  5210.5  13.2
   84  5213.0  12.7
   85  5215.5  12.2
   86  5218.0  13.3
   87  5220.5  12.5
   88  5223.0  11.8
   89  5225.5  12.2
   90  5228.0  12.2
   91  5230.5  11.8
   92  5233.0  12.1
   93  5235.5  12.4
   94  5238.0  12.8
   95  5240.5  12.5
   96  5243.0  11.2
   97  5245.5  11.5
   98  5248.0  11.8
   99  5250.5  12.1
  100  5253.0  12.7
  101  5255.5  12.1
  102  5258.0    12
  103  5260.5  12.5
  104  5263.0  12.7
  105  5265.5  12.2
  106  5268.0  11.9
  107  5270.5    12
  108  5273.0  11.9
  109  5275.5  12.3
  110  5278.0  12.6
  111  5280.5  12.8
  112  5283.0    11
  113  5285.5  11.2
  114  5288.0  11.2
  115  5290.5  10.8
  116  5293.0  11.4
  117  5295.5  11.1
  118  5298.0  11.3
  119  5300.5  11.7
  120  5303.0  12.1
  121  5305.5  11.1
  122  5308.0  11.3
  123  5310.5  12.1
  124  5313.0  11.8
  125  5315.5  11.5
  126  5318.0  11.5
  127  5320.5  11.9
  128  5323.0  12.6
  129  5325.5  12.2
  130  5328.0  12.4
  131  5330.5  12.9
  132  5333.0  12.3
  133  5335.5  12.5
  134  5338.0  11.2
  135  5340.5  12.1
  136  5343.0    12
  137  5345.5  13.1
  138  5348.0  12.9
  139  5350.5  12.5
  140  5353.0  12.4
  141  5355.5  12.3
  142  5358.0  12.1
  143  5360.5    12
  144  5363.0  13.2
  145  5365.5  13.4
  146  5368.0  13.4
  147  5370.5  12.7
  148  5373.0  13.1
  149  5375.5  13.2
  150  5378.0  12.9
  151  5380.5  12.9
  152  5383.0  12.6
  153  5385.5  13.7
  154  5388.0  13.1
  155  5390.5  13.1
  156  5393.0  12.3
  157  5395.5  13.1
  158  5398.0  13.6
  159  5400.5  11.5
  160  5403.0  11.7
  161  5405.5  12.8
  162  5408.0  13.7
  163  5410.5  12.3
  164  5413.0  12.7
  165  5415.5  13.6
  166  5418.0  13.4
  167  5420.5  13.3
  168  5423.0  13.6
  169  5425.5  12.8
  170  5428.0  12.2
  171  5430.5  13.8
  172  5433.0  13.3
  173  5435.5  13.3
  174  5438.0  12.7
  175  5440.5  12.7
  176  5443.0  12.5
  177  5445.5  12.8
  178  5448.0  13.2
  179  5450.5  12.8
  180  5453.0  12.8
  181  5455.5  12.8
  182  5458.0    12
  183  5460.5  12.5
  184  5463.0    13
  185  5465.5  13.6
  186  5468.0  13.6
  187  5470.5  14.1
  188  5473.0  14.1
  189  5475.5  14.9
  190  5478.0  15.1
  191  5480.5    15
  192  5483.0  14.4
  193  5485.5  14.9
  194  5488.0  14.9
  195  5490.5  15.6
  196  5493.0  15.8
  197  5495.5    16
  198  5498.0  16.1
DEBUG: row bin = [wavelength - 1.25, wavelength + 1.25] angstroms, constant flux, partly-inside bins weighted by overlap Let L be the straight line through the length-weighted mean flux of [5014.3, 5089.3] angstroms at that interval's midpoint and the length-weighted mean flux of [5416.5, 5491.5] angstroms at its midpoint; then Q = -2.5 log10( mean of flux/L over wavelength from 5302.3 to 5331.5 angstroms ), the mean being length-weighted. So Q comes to 0.136 mag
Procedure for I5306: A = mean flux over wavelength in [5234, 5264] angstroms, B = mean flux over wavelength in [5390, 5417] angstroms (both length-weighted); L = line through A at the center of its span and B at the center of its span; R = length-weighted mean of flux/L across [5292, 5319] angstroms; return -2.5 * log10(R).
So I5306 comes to 0.078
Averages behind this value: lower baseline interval 12.2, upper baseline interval 12.8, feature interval 11.5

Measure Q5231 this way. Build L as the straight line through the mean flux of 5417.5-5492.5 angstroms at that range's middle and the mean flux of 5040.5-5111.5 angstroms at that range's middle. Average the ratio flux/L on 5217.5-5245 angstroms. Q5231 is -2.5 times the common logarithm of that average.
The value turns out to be 0.12 mag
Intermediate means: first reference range 13.6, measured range 12.2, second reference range 13.5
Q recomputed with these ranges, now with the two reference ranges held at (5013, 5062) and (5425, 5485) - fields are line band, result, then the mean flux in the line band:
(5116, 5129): 0.03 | 13.1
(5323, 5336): 0.08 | 12.5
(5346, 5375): 0.05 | 12.7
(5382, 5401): 0.04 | 12.9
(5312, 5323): 0.14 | 11.8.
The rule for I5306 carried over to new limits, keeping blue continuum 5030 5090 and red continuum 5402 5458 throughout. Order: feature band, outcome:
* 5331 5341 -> 0.09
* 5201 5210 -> 0.05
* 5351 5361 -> 0.07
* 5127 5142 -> 0.02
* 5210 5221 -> 0.05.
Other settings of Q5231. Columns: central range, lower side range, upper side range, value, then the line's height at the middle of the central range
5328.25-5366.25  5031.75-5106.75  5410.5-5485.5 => 0.08 mag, 13.4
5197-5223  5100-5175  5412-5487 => 0.03 mag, 13.1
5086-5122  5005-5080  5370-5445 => 0.01 mag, 13.4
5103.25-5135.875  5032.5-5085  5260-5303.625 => 0.00 mag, 13.2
